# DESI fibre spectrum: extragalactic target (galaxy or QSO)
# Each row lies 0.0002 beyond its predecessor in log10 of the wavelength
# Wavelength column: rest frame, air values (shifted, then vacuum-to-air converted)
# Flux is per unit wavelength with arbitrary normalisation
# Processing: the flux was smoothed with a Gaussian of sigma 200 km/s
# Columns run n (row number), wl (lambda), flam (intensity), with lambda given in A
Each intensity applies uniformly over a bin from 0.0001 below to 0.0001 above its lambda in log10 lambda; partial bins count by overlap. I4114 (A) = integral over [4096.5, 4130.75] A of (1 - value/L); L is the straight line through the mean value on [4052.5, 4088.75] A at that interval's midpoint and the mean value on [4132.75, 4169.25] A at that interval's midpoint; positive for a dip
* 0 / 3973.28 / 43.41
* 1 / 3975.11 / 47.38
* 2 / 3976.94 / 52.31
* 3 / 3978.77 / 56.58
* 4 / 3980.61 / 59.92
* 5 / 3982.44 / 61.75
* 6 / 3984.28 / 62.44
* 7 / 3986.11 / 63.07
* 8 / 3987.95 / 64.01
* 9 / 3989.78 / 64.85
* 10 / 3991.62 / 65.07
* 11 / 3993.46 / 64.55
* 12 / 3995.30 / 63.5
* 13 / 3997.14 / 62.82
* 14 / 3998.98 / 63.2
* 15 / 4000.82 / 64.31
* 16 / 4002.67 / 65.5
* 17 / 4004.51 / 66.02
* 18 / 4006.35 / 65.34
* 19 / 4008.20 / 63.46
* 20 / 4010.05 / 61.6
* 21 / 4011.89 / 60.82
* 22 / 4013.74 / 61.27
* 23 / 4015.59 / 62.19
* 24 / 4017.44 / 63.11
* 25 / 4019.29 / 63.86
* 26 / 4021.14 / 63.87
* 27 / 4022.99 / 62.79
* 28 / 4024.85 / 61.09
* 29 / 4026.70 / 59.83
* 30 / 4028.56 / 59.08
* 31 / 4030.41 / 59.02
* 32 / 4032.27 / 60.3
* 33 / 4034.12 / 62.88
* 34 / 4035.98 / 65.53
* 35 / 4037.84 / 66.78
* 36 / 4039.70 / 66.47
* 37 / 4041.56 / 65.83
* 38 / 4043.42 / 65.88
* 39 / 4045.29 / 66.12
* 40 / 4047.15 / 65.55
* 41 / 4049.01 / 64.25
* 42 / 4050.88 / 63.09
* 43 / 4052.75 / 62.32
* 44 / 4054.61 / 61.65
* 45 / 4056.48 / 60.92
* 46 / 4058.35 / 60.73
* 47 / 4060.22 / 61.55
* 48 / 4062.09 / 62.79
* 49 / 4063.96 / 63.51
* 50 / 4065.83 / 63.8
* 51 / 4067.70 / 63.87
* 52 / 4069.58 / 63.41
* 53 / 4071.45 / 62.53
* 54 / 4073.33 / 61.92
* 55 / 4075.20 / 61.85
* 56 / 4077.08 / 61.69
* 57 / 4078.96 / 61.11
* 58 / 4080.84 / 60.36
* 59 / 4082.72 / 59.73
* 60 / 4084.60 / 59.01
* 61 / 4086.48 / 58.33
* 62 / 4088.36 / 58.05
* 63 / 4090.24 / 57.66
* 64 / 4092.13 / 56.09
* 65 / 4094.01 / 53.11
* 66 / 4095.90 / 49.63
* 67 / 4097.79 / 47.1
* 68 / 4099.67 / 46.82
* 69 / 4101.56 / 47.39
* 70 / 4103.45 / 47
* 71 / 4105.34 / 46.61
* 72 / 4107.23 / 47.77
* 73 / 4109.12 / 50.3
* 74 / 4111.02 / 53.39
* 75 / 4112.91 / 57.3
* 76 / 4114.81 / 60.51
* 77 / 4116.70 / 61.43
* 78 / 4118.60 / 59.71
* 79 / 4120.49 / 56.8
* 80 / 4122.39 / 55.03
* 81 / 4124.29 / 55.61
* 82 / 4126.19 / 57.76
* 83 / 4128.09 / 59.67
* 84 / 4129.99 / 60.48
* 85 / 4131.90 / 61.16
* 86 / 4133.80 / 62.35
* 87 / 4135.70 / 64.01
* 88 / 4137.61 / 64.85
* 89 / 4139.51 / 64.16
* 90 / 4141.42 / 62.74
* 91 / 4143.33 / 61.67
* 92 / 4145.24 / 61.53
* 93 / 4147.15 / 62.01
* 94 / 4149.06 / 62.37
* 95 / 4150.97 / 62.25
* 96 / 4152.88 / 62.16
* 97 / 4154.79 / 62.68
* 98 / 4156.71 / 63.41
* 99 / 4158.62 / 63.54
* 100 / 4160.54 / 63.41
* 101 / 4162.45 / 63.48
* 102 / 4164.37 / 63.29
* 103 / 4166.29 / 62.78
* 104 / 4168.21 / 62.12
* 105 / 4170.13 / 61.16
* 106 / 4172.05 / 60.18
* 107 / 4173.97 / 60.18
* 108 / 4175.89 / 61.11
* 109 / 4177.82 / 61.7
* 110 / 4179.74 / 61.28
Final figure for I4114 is 4.6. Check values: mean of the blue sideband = 61.5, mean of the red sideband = 62.9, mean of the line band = 53.9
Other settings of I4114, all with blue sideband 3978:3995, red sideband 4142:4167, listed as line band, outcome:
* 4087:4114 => 4.8 A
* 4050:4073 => 0.0 A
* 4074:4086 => 0.4 A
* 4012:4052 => -0.4 A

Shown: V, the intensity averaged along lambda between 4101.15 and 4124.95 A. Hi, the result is 53.9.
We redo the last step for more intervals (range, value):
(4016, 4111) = 59.6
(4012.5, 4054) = 63.2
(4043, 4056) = 63.9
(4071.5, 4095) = 59.2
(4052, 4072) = 62.5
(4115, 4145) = 60.5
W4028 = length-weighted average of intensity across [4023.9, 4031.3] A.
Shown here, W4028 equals 59.7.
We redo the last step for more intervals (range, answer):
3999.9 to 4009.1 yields 64.9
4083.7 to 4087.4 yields 58.7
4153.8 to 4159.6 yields 63.2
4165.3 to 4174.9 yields 61.3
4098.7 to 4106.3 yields 47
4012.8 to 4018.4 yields 62.2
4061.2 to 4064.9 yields 63.2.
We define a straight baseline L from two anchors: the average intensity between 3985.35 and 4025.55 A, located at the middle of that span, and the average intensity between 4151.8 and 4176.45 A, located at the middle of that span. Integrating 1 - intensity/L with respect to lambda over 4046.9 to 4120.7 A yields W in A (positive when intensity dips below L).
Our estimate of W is 5.8 A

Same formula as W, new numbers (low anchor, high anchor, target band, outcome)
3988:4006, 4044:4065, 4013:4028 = 0.4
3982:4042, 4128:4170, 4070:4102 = 3.1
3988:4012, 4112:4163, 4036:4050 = -0.6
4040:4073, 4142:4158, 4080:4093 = 0.9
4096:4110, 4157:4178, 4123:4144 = -2.6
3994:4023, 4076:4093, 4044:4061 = -0.6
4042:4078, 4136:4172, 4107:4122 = 1.6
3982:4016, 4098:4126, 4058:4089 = -2.6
